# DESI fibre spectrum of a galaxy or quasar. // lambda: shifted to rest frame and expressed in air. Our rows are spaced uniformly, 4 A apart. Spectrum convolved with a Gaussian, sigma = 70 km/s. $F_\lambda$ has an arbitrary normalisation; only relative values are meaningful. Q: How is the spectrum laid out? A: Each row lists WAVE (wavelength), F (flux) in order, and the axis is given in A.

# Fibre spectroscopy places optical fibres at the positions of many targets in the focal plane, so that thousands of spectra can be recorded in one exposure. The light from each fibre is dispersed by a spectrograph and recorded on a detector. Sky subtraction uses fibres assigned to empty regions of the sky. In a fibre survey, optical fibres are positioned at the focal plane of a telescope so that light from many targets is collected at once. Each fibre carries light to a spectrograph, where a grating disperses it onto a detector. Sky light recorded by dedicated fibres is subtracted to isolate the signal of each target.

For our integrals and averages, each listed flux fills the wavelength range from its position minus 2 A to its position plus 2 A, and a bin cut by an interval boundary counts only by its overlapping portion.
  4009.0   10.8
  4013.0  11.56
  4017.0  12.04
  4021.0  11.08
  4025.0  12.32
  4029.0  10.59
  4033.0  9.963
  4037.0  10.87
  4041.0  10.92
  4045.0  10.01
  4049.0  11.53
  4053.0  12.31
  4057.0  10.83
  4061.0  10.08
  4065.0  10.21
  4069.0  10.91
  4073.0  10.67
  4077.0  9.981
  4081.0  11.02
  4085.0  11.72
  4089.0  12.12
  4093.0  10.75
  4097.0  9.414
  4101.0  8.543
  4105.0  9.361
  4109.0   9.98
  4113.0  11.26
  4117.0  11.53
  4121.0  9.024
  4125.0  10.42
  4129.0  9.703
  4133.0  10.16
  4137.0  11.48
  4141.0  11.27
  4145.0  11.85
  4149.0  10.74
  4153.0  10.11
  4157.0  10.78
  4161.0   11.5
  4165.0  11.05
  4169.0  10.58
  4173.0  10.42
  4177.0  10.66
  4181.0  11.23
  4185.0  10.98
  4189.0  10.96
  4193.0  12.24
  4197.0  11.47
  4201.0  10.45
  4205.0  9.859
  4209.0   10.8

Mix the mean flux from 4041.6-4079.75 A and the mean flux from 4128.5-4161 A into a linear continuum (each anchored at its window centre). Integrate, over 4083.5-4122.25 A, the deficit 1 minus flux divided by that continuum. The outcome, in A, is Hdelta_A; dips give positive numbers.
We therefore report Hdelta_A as 1.5 A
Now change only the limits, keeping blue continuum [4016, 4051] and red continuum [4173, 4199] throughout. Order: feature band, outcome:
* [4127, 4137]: 0.8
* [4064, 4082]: 0.8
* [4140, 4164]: 0.3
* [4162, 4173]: 0.4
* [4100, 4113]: 1.7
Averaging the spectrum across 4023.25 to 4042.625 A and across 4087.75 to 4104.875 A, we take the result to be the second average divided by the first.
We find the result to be 0.9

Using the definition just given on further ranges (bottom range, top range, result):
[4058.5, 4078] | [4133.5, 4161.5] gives 1.06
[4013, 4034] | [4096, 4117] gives 0.88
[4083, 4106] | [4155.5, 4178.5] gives 1.05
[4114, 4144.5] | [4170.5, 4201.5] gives 1.04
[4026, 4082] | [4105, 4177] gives 0.99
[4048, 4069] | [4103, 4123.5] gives 0.93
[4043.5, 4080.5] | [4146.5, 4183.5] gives 1.01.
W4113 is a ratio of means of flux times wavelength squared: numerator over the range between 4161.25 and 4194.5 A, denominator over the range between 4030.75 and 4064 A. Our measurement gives 1.1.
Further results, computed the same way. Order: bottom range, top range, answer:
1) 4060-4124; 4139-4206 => 1.09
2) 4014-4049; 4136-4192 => 1.06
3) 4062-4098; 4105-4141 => 0.99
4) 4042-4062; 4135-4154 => 1.06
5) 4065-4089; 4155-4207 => 1.05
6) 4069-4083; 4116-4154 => 1.03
